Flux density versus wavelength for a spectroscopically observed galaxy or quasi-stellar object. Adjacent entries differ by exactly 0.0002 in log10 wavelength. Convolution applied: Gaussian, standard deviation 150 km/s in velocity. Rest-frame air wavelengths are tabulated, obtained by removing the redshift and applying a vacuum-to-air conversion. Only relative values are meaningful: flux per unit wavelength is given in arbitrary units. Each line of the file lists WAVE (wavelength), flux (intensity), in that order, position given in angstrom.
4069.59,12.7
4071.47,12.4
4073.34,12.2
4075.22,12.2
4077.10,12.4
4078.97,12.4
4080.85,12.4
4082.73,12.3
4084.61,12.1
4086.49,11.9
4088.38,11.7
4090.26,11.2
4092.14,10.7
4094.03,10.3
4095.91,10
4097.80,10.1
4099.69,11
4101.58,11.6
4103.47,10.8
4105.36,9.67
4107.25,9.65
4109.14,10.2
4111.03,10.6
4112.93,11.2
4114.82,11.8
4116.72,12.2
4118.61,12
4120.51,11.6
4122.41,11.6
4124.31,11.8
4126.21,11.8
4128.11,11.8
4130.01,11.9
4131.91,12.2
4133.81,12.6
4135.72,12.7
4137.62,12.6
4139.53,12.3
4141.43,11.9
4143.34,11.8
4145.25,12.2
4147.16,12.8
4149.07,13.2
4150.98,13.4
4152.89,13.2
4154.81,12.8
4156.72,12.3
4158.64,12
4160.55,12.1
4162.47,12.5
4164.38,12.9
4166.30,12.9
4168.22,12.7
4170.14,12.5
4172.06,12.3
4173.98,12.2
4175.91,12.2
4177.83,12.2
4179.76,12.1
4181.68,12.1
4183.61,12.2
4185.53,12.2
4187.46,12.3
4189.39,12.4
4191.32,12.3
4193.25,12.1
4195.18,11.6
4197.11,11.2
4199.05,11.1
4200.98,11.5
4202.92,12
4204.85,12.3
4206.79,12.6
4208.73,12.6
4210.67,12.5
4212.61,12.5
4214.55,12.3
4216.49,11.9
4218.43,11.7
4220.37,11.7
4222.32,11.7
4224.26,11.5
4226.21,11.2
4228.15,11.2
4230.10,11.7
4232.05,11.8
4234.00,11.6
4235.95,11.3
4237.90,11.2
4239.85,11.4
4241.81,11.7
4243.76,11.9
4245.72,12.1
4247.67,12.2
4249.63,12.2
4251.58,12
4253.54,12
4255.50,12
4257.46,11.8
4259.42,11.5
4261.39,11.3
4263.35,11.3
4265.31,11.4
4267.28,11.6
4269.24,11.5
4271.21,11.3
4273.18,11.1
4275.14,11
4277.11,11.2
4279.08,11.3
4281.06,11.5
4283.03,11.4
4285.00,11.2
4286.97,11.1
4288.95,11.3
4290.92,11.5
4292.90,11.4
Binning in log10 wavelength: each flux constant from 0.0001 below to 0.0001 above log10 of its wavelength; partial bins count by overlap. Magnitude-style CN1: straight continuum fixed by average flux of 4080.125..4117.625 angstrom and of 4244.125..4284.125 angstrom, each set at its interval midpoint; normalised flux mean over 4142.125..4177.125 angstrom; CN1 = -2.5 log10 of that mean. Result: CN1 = -0.12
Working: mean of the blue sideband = 11.1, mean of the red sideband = 11.6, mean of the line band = 12.5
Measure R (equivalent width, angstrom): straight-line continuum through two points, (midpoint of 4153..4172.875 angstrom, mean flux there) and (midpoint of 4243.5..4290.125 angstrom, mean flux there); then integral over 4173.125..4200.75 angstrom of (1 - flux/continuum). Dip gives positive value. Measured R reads 0.7 angstrom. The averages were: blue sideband 12.5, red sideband 11.5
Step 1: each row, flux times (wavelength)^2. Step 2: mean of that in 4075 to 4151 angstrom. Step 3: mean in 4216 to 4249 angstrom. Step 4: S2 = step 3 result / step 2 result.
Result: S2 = 1.1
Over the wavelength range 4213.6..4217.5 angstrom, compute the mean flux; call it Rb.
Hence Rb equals 12.1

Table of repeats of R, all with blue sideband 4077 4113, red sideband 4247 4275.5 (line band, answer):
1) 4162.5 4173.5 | -1.3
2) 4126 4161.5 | -3.7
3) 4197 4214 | -1.0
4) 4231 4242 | 0.1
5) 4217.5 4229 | 0.0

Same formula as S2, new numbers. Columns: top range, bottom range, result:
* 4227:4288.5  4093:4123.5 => 1.14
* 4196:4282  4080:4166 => 1.05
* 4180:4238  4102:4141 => 1.07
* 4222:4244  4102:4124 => 1.10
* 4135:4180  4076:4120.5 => 1.14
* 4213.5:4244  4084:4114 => 1.15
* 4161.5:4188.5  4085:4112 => 1.20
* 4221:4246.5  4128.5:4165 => 0.96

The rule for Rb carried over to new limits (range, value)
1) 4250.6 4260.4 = 11.9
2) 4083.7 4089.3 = 11.9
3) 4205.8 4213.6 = 12.5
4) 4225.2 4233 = 11.5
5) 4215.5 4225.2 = 11.7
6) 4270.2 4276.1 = 11.1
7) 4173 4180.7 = 12.2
